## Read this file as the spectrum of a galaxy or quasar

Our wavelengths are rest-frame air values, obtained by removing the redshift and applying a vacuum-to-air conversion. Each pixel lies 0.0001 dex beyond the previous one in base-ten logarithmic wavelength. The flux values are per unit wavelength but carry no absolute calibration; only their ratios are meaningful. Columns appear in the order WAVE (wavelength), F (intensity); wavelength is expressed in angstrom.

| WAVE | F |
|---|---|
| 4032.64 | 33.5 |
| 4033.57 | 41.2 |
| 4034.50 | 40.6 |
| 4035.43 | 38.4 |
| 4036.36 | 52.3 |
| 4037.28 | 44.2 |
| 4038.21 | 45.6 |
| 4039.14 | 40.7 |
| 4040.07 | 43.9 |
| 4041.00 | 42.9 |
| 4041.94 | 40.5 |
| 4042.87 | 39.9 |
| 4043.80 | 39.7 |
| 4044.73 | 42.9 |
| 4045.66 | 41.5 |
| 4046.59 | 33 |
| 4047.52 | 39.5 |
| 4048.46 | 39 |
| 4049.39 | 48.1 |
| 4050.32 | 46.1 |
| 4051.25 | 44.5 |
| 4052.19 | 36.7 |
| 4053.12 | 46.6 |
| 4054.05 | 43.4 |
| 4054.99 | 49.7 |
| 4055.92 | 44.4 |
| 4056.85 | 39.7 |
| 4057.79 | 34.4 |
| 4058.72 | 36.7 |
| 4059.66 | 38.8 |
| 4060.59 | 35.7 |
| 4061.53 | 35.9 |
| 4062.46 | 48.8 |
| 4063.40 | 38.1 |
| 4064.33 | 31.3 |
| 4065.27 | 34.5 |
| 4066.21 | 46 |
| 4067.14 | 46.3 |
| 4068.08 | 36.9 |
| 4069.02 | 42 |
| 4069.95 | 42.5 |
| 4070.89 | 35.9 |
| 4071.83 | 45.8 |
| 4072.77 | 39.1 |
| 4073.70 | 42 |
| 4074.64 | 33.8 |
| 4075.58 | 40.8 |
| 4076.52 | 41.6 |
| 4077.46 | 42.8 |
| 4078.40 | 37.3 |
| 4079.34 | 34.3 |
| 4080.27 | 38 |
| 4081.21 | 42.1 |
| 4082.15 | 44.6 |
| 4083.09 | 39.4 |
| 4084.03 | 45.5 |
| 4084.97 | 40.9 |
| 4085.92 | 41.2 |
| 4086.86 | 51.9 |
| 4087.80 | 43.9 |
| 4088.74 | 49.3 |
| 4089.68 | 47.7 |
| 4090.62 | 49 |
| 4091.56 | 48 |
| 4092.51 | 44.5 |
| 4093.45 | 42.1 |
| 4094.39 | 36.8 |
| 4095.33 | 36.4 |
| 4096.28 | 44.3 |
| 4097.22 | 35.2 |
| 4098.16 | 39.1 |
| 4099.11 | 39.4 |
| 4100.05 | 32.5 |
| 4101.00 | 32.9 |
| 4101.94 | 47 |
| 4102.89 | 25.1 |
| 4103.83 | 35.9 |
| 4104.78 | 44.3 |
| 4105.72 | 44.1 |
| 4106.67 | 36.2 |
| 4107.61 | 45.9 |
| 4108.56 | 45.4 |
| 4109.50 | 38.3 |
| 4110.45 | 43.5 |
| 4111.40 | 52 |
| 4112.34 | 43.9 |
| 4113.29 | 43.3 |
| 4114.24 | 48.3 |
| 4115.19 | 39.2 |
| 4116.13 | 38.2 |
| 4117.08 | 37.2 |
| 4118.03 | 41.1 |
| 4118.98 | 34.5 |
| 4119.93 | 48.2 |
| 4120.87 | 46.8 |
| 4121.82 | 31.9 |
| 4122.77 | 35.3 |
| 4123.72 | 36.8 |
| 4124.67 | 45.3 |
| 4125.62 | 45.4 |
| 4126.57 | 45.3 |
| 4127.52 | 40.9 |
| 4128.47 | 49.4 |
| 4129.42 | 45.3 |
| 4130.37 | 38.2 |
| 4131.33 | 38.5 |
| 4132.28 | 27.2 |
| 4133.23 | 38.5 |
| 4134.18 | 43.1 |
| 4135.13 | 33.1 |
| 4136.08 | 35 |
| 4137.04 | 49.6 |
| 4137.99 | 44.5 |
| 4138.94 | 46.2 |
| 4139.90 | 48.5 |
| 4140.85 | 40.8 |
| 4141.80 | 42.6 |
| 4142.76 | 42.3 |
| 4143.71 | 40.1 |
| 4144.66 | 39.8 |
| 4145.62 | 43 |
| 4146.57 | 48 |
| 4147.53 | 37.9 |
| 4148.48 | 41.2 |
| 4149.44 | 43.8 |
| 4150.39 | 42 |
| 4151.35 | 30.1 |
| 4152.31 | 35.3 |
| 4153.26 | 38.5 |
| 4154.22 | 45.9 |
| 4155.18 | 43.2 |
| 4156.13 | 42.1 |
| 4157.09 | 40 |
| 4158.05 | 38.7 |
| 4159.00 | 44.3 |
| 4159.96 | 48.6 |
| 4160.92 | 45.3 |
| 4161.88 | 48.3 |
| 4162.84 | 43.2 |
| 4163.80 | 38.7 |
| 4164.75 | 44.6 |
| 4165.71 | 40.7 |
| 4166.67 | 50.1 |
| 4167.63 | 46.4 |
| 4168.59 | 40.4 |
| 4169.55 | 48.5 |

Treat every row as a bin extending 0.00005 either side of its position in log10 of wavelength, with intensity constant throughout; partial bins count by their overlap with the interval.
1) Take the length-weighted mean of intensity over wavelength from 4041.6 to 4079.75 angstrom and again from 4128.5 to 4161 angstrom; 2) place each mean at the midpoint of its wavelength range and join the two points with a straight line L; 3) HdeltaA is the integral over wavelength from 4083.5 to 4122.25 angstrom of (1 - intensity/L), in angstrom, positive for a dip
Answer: -0.85 angstrom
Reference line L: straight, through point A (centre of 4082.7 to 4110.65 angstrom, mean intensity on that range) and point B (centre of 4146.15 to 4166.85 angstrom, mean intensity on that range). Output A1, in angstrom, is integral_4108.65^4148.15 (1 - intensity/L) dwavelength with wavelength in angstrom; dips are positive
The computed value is 0.17 angstrom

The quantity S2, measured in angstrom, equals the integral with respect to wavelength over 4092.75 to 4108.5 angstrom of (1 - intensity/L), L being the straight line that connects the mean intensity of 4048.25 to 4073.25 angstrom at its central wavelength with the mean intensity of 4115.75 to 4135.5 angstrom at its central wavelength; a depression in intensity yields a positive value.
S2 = 0.6 angstrom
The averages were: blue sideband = 41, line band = 38.8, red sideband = 40.1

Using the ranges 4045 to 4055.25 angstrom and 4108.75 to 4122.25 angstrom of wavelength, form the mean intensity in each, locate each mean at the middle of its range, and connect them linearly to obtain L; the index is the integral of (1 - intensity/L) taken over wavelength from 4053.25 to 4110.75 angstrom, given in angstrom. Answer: 1.9 angstrom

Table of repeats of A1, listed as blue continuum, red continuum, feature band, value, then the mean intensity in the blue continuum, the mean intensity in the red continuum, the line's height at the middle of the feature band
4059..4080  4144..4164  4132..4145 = 0.1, 39.5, 41.8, 41.4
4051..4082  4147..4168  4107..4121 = -0.6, 40.2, 42.2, 41.3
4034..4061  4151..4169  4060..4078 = 0.8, 41.7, 42.4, 41.9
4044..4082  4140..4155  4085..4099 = -0.9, 40.4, 41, 40.6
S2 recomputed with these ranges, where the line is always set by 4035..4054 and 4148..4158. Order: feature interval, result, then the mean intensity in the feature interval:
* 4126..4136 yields 0.2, 39.8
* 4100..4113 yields 0.1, 40.8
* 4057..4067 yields 0.9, 38.3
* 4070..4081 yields 0.6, 39.4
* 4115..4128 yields 0.1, 40.5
